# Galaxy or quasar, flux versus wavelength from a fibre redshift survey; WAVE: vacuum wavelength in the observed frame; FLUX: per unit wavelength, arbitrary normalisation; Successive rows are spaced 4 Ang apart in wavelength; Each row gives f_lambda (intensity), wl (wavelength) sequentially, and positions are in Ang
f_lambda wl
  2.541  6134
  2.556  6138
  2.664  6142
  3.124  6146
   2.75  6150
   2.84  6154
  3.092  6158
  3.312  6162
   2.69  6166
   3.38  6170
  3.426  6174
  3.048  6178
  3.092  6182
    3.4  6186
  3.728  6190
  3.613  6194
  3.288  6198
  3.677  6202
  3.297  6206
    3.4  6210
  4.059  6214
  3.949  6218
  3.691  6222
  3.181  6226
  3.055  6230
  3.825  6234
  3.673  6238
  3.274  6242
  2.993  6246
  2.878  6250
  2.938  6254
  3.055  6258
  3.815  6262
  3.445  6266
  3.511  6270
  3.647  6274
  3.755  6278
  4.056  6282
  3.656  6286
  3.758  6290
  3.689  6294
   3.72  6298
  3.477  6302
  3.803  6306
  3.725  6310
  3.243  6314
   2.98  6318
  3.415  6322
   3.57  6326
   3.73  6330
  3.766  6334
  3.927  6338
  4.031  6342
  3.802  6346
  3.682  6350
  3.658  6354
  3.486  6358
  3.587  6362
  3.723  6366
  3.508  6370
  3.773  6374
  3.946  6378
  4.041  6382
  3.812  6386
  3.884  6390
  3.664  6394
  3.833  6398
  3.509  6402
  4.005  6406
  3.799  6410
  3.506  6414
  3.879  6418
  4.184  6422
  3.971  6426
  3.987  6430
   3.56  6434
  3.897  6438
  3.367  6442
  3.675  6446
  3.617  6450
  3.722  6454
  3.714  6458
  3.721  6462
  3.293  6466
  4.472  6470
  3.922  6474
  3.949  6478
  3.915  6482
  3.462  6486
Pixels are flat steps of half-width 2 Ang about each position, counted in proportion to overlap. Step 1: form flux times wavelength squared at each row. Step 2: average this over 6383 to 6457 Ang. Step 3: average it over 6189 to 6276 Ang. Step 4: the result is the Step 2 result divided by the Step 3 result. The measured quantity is 1.16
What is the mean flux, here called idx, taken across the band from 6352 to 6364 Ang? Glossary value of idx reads 3.58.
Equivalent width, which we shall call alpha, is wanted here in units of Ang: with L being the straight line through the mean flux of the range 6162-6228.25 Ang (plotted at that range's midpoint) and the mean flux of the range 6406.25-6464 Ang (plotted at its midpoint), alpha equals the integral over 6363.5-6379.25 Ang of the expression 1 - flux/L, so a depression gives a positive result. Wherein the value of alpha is -0.2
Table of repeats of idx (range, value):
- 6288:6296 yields 3.72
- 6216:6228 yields 3.61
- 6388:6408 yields 3.78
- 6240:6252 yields 3.05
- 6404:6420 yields 3.8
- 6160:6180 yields 3.17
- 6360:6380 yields 3.71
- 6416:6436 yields 3.92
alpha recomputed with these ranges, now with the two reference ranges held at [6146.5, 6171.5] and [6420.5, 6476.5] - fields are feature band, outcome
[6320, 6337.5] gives -0.9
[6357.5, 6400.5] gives -1.8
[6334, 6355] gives -1.9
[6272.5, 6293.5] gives -2.7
